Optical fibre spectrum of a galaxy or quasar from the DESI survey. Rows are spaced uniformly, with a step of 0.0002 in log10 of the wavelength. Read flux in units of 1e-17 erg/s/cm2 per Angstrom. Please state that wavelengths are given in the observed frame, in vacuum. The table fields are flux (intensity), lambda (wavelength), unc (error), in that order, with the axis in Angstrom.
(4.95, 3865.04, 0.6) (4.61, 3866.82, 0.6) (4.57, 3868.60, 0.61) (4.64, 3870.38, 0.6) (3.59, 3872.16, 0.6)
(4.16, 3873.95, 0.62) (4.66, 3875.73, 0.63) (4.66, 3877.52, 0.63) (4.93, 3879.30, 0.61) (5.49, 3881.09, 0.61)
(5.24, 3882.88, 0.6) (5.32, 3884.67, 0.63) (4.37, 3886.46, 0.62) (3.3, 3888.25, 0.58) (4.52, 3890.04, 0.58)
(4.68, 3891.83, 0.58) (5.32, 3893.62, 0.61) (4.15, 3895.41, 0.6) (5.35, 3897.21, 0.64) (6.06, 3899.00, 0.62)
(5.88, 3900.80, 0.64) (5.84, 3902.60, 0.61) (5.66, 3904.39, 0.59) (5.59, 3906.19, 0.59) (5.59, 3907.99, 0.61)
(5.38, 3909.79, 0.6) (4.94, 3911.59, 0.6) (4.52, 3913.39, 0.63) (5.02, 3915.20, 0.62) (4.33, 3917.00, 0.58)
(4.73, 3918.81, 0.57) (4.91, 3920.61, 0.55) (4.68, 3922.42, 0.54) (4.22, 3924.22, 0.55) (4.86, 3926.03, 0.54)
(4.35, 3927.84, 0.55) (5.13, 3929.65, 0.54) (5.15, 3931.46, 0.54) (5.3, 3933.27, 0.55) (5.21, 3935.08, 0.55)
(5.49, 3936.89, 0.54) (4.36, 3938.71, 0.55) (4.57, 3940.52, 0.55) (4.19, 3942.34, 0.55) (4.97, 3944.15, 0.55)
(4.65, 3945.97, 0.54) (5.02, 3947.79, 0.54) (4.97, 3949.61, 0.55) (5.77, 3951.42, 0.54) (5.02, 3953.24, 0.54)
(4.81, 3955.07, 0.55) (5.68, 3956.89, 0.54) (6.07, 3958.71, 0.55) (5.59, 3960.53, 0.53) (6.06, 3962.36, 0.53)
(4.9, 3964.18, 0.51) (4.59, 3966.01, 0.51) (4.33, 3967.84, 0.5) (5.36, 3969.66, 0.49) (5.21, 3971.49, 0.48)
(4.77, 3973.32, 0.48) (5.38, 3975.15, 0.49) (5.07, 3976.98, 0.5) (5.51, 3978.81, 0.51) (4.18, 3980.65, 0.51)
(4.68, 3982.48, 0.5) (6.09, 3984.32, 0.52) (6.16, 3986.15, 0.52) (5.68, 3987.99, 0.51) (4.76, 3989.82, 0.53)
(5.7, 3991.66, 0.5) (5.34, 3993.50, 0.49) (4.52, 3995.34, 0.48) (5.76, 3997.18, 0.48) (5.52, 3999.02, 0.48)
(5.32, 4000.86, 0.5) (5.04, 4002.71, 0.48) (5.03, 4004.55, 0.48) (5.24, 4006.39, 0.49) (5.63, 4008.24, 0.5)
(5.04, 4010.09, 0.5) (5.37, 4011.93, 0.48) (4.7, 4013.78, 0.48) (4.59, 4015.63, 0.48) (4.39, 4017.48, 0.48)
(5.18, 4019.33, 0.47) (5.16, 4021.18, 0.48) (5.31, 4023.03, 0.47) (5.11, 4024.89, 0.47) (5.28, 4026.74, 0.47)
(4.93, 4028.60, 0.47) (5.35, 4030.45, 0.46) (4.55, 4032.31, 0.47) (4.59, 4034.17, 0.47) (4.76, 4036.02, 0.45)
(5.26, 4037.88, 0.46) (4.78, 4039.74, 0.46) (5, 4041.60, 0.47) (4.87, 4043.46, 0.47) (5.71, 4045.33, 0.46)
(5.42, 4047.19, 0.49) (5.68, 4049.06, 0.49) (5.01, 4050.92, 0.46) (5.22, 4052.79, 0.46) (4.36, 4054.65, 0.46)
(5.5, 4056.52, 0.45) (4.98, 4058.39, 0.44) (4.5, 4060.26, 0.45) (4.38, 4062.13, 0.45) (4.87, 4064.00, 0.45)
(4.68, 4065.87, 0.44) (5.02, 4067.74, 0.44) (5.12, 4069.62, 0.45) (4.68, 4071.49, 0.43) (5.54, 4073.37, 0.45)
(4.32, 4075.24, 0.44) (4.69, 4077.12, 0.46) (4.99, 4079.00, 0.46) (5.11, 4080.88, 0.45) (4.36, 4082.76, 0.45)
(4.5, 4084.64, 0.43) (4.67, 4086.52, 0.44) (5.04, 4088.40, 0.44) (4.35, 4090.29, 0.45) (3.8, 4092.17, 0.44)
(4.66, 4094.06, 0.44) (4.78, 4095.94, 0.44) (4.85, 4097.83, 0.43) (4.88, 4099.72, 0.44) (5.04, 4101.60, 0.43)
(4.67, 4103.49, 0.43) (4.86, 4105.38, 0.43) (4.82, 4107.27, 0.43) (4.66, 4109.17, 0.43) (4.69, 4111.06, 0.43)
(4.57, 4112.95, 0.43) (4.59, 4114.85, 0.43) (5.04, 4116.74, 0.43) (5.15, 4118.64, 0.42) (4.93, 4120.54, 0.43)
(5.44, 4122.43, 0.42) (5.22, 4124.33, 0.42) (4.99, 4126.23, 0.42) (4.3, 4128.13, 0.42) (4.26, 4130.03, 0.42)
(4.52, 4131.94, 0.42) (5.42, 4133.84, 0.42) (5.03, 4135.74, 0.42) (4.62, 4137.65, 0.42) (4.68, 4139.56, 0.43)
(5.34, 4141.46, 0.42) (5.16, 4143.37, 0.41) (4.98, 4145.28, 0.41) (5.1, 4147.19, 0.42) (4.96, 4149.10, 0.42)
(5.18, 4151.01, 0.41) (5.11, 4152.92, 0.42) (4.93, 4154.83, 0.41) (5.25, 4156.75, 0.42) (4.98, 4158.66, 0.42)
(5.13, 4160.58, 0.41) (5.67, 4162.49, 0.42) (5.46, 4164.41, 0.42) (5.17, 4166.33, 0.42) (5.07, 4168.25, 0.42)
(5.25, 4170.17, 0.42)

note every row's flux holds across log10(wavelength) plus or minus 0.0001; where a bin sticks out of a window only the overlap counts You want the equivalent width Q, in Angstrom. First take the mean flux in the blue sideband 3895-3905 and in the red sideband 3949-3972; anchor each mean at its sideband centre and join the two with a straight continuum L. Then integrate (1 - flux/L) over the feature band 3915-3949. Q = 3.8 Angstrom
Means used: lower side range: 5.55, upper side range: 5.26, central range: 4.79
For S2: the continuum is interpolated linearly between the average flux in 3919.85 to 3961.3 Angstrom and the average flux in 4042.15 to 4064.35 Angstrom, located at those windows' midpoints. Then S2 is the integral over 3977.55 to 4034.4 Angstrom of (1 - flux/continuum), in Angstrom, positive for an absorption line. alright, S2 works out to -1.5 Angstrom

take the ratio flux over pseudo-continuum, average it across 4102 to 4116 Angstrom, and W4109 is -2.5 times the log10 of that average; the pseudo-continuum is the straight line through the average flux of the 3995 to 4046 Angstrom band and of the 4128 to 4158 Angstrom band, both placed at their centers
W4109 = 0.06 mag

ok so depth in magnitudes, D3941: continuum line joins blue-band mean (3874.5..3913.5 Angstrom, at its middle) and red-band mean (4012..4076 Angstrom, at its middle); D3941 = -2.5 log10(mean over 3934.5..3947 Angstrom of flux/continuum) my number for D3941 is 0.06 mag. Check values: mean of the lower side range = 5.07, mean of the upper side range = 4.97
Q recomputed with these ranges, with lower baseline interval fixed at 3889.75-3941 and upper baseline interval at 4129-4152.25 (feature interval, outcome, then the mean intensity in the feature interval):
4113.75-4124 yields -0.2 Angstrom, 5.04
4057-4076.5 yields 0.6 Angstrom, 4.82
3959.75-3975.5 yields -0.3 Angstrom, 5.12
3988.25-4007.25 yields -0.9 Angstrom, 5.24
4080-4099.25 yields 1.3 Angstrom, 4.62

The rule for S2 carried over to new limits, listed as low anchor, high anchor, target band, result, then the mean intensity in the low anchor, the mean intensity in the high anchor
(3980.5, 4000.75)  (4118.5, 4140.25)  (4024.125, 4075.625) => 1.6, 5.35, 4.87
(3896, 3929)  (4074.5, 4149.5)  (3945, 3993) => -2.1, 5.1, 4.8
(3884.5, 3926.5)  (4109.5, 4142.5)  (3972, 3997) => -1.6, 4.96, 4.87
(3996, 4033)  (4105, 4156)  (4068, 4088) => 0.8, 5.12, 4.91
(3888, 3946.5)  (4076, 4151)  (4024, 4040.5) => -0.3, 4.96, 4.82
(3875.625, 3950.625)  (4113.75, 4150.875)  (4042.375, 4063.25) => -0.5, 4.95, 4.94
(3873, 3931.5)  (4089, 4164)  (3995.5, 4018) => -1.0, 4.93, 4.89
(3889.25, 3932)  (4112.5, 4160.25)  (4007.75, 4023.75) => -0.1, 5.04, 4.96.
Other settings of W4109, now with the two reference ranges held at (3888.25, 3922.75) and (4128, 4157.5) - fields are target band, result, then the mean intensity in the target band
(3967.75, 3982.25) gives 0.007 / 5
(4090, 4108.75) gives 0.064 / 4.68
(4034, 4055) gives -0.021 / 5.09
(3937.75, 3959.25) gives 0.013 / 4.99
